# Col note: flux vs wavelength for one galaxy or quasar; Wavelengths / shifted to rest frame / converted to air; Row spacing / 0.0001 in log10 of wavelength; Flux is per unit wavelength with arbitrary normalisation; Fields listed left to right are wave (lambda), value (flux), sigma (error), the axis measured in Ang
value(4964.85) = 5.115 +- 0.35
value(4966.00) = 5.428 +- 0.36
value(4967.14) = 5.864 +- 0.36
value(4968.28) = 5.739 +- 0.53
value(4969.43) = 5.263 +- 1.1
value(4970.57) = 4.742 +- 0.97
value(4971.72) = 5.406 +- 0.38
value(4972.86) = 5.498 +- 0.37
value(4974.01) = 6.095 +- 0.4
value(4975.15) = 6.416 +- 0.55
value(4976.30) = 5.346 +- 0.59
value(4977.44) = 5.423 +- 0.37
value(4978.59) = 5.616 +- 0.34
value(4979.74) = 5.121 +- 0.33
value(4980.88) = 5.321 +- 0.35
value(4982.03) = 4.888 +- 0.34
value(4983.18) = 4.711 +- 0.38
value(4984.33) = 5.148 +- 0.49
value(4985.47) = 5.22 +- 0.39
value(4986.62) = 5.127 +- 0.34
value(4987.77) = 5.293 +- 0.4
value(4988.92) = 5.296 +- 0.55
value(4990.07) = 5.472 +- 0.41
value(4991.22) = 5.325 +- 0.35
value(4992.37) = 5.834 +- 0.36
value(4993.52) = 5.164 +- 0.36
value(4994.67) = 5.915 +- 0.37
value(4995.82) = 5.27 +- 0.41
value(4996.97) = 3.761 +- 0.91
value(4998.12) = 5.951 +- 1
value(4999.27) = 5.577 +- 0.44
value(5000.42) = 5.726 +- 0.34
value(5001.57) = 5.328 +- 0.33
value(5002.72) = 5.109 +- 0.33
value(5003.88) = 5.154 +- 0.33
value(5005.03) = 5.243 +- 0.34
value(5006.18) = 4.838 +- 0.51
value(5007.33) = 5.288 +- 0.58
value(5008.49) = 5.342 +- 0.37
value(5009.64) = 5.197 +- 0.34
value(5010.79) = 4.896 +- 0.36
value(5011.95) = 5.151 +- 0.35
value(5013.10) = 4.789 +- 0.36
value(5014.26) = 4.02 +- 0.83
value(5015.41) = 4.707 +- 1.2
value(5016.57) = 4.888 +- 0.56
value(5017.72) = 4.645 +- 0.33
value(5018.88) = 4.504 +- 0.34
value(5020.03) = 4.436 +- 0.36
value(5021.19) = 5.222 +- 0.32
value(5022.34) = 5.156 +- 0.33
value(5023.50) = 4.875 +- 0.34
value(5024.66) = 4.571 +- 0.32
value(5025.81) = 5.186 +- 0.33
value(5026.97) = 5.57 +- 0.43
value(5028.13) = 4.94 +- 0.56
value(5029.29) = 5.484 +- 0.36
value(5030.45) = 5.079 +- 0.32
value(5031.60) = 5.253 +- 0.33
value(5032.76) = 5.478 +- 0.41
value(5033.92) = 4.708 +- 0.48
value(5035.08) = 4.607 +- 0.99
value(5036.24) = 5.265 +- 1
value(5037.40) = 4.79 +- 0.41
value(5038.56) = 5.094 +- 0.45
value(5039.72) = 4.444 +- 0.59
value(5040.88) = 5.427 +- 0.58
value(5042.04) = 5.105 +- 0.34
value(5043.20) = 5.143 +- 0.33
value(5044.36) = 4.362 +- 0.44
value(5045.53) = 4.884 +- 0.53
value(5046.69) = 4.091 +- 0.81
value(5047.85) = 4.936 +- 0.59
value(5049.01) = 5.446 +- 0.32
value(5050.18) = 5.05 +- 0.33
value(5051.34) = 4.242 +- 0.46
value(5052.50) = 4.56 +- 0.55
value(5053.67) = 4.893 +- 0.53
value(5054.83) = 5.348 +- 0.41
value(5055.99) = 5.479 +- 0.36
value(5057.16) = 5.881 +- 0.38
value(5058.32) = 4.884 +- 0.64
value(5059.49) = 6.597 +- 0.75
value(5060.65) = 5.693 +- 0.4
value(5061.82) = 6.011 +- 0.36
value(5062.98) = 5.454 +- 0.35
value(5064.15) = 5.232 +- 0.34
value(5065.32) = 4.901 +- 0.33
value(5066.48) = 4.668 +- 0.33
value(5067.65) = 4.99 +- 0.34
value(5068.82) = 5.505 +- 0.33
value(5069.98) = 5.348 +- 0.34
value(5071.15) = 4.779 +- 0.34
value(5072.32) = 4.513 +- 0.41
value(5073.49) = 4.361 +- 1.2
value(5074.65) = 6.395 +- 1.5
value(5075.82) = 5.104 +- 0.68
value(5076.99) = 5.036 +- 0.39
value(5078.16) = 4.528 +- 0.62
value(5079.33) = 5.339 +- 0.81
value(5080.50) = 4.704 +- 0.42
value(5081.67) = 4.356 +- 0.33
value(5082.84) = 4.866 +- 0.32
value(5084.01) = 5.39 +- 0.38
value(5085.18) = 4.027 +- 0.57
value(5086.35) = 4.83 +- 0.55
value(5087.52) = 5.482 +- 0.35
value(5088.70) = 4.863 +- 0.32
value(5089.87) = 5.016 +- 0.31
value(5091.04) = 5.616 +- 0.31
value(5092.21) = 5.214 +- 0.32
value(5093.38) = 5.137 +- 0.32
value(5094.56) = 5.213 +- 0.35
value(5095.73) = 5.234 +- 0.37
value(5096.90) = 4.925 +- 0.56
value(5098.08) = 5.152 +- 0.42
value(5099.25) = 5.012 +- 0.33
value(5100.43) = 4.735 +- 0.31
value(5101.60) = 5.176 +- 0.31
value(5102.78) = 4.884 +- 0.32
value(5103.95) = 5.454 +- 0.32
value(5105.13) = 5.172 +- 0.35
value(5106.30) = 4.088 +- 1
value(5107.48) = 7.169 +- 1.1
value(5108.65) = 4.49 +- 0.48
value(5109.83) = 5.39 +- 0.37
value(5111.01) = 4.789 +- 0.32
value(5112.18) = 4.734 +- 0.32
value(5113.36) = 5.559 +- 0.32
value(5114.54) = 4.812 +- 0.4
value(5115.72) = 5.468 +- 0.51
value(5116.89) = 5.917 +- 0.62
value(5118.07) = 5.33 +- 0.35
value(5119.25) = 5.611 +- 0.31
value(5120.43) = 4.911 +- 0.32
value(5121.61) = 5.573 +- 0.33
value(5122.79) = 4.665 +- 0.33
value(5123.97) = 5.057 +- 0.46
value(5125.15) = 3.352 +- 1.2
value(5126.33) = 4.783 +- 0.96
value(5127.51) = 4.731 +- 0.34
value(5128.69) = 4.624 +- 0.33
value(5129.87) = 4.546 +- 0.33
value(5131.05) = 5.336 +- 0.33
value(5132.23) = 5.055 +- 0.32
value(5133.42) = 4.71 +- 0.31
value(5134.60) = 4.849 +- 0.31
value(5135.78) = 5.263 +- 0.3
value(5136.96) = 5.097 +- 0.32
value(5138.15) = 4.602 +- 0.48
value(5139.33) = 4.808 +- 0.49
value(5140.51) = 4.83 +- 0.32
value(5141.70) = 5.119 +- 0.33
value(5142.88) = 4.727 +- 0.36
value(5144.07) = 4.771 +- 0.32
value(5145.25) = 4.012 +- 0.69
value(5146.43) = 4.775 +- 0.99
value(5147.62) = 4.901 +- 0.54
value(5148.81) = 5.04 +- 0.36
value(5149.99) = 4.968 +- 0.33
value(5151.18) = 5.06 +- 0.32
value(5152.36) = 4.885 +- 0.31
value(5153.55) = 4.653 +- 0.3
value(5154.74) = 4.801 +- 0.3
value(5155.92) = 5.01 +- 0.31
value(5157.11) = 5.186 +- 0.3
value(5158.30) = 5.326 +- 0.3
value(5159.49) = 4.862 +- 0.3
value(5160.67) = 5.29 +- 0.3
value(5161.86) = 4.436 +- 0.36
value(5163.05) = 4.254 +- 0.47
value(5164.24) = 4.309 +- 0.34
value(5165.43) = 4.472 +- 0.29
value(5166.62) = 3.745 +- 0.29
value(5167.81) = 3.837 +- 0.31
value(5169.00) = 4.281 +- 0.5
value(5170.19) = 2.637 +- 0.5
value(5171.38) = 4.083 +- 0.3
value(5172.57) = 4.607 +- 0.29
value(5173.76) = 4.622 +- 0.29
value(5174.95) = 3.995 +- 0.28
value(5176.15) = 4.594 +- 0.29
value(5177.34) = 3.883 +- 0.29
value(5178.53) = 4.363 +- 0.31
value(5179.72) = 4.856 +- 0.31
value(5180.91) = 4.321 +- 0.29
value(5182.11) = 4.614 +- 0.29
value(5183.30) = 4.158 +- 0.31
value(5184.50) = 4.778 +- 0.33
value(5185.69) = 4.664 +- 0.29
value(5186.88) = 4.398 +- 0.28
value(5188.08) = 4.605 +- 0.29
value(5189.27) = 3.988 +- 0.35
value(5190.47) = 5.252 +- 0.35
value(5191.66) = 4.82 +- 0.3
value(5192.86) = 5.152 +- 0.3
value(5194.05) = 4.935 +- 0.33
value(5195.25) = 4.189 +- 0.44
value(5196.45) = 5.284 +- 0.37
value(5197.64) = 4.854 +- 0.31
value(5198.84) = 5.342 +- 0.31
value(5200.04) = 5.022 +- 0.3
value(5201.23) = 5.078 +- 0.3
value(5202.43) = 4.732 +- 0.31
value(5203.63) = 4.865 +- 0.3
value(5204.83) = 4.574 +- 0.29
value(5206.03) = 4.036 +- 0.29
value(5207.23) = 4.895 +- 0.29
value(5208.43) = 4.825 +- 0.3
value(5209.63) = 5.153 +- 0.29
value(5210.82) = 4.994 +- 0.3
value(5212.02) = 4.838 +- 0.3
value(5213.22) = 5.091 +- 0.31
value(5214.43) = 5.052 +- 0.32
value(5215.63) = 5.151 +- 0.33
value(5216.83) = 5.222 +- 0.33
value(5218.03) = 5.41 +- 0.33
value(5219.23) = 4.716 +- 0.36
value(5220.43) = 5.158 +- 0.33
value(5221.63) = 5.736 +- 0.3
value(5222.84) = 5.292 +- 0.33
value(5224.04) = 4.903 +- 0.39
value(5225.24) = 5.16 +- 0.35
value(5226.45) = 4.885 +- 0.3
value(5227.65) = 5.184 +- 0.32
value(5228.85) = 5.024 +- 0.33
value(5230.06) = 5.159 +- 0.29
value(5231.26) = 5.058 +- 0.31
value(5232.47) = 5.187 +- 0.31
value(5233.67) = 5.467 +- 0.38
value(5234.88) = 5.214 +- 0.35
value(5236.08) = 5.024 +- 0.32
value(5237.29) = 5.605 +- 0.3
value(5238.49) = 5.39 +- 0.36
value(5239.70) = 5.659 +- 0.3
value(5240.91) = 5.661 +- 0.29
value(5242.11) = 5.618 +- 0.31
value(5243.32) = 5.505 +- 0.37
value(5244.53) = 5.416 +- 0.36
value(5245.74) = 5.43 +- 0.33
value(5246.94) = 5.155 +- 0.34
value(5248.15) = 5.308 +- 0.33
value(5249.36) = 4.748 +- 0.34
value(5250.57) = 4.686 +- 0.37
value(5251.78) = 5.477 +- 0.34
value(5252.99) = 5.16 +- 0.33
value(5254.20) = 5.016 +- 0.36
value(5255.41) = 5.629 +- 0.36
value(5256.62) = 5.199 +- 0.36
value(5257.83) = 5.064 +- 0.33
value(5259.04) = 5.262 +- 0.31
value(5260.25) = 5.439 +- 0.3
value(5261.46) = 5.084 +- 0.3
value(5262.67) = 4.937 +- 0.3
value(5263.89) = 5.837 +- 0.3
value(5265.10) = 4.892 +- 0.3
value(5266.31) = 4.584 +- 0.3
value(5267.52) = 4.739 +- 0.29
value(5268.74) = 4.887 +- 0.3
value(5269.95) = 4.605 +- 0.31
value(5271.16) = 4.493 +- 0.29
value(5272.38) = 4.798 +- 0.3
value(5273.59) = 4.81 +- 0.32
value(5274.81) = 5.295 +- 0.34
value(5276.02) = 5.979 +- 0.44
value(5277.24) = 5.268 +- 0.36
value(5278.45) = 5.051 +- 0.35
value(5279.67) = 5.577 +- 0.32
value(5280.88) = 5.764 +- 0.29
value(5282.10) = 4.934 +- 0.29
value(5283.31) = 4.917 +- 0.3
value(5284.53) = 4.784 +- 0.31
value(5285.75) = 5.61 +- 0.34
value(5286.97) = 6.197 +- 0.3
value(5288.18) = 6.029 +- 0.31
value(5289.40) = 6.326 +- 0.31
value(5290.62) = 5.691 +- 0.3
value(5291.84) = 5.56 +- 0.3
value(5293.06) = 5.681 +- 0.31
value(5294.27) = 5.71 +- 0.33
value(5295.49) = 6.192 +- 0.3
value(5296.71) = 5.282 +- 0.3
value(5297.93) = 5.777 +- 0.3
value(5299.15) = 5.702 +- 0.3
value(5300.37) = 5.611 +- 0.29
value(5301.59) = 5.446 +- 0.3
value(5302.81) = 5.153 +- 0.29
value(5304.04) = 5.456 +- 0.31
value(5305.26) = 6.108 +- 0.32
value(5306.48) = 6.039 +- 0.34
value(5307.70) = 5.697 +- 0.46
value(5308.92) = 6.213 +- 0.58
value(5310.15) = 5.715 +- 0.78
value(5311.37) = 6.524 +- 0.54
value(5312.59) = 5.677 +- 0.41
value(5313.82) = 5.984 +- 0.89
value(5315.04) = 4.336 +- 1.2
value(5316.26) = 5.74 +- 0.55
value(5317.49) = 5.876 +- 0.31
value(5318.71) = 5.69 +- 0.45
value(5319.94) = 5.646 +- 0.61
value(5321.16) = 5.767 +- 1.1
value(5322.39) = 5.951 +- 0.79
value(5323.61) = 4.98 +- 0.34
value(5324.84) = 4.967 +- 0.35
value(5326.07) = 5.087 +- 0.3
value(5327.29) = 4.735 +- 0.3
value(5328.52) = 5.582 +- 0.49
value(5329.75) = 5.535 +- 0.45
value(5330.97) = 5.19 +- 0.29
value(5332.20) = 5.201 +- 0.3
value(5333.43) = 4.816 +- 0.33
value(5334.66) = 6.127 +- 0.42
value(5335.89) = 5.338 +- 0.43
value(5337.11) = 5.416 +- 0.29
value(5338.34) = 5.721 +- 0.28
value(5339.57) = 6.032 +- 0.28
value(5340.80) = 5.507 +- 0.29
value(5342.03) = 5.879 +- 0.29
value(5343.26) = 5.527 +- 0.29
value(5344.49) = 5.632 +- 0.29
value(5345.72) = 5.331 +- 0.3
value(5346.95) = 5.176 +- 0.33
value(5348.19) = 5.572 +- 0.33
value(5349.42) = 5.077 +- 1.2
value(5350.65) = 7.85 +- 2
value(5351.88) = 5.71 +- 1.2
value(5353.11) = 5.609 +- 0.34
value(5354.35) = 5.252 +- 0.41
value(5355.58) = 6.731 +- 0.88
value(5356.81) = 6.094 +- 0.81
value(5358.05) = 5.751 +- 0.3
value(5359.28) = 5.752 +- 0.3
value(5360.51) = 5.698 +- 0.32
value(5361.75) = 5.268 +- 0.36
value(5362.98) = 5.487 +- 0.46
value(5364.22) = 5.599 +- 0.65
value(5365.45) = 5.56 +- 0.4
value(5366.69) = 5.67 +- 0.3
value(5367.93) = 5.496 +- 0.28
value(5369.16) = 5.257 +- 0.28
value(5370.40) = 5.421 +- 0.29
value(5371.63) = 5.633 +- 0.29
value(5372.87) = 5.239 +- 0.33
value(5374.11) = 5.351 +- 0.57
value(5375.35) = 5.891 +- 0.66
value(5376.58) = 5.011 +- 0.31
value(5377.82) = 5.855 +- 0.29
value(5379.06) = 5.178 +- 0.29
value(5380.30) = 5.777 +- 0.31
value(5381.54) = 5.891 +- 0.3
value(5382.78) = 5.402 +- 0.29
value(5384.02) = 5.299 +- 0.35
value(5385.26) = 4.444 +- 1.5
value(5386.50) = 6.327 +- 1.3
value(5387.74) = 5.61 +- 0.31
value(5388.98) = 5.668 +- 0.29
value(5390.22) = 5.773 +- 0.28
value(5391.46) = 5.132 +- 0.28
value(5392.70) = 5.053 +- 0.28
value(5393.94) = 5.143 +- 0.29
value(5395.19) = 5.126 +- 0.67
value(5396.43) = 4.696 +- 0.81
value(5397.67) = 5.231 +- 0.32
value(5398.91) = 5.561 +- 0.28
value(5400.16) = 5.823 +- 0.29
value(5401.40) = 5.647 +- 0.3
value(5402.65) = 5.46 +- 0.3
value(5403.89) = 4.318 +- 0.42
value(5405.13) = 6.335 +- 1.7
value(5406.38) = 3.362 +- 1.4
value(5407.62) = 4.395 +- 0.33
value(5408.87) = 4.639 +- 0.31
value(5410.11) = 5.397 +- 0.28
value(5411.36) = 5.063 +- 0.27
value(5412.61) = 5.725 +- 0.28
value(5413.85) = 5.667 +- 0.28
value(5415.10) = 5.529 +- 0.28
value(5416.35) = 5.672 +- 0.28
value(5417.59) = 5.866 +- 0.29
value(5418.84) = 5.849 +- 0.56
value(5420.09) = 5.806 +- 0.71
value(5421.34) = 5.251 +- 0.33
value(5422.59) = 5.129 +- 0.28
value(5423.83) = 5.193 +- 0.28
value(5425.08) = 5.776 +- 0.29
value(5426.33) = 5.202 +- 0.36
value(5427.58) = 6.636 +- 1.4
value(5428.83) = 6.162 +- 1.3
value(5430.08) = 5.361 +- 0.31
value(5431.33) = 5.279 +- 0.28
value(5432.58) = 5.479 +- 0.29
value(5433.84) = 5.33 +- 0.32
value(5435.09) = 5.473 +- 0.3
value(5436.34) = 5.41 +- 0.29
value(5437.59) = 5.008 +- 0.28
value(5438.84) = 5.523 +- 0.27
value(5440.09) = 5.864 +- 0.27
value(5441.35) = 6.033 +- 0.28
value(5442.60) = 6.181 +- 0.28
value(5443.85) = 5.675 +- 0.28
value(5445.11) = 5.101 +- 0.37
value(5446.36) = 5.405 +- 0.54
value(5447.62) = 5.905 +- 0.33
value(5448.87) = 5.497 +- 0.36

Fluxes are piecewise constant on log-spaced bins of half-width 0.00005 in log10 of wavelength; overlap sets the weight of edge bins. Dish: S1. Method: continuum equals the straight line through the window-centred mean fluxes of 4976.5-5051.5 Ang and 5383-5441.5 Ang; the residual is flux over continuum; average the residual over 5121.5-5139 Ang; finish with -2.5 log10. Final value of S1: 0.08 mag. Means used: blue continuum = 5.07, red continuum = 5.39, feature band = 4.8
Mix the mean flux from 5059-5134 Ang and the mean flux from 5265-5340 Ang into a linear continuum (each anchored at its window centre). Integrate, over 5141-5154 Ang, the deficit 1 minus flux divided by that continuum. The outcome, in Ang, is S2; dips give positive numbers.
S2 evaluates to 0.92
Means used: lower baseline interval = 5.09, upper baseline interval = 5.46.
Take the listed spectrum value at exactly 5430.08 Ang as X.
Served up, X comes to 5.361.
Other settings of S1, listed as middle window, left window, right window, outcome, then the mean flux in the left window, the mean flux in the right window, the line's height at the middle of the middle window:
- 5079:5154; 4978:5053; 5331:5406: 0.044 mag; 5.05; 5.53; 5.19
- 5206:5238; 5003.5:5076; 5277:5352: 0.062 mag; 5.05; 5.59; 5.41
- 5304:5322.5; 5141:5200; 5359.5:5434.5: -0.132 mag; 4.61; 5.42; 5.12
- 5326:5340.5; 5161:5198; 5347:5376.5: 0.012 mag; 4.42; 5.67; 5.48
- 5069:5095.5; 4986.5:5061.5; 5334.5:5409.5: 0.030 mag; 5.09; 5.48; 5.16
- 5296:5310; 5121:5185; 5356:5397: -0.096 mag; 4.63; 5.48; 5.2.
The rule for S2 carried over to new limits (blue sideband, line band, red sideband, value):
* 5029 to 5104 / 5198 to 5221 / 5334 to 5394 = 1.6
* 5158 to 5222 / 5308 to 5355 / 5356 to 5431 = -3.3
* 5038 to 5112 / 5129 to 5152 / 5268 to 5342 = 1.5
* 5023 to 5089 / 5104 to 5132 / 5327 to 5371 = 0.6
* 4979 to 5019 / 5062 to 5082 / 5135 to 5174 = -0.6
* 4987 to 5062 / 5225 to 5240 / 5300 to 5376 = 0.6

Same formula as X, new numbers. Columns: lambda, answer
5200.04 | 5.022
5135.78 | 5.263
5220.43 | 5.158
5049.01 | 5.446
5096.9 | 4.925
